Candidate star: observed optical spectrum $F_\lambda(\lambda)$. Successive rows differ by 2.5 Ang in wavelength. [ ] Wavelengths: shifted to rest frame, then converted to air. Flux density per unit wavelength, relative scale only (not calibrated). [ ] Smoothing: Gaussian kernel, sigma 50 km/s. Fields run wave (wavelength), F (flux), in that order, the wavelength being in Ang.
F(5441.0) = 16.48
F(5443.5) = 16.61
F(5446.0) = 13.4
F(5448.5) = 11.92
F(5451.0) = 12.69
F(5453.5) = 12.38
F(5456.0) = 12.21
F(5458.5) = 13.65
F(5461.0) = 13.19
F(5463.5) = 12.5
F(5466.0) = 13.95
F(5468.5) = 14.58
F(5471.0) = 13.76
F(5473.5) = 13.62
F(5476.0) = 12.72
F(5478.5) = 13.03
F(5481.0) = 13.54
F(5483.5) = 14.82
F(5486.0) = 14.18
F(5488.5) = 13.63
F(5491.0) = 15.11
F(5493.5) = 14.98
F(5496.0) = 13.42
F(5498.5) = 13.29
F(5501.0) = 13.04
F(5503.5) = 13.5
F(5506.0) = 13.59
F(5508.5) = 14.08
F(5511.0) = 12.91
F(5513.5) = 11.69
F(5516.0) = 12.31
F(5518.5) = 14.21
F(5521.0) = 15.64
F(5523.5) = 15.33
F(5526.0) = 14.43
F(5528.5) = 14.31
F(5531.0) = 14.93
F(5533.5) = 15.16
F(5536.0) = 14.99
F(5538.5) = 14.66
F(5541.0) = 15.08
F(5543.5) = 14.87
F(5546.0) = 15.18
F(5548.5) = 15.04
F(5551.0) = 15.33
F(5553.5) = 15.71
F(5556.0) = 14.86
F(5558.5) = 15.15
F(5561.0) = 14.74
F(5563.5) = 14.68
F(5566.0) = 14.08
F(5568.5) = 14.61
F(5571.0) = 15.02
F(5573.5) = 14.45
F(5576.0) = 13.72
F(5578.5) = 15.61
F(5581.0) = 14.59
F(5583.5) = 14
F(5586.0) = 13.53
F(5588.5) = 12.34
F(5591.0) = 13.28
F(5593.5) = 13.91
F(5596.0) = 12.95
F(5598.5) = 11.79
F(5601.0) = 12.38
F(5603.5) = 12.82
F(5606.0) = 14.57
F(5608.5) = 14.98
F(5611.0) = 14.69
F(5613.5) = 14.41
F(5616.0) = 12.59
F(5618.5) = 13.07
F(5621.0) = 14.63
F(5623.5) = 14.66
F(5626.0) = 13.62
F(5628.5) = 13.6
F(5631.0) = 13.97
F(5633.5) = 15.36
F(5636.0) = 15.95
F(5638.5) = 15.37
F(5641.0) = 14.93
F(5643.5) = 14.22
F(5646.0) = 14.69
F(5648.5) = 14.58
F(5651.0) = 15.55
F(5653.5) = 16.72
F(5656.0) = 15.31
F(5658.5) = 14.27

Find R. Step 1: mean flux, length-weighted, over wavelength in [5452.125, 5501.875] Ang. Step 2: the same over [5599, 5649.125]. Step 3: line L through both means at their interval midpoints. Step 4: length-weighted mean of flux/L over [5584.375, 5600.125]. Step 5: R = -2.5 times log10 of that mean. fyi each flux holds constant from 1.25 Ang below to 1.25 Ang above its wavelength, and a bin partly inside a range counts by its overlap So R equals 0.09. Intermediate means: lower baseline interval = 13.6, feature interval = 13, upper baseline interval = 14.2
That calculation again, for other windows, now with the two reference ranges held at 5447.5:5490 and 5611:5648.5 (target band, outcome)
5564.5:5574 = -0.04 mag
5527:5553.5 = -0.09 mag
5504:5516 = 0.05 mag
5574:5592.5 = 0.01 mag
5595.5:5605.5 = 0.13 mag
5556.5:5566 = -0.06 mag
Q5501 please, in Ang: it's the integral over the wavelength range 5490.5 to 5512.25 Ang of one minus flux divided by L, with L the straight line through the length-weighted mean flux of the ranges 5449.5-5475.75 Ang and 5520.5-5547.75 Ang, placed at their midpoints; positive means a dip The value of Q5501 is 0.7 Ang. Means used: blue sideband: 13.2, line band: 13.7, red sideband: 14.9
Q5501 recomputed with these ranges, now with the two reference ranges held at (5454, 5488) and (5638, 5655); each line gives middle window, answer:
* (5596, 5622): 2.2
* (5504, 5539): -0.4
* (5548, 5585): -0.9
